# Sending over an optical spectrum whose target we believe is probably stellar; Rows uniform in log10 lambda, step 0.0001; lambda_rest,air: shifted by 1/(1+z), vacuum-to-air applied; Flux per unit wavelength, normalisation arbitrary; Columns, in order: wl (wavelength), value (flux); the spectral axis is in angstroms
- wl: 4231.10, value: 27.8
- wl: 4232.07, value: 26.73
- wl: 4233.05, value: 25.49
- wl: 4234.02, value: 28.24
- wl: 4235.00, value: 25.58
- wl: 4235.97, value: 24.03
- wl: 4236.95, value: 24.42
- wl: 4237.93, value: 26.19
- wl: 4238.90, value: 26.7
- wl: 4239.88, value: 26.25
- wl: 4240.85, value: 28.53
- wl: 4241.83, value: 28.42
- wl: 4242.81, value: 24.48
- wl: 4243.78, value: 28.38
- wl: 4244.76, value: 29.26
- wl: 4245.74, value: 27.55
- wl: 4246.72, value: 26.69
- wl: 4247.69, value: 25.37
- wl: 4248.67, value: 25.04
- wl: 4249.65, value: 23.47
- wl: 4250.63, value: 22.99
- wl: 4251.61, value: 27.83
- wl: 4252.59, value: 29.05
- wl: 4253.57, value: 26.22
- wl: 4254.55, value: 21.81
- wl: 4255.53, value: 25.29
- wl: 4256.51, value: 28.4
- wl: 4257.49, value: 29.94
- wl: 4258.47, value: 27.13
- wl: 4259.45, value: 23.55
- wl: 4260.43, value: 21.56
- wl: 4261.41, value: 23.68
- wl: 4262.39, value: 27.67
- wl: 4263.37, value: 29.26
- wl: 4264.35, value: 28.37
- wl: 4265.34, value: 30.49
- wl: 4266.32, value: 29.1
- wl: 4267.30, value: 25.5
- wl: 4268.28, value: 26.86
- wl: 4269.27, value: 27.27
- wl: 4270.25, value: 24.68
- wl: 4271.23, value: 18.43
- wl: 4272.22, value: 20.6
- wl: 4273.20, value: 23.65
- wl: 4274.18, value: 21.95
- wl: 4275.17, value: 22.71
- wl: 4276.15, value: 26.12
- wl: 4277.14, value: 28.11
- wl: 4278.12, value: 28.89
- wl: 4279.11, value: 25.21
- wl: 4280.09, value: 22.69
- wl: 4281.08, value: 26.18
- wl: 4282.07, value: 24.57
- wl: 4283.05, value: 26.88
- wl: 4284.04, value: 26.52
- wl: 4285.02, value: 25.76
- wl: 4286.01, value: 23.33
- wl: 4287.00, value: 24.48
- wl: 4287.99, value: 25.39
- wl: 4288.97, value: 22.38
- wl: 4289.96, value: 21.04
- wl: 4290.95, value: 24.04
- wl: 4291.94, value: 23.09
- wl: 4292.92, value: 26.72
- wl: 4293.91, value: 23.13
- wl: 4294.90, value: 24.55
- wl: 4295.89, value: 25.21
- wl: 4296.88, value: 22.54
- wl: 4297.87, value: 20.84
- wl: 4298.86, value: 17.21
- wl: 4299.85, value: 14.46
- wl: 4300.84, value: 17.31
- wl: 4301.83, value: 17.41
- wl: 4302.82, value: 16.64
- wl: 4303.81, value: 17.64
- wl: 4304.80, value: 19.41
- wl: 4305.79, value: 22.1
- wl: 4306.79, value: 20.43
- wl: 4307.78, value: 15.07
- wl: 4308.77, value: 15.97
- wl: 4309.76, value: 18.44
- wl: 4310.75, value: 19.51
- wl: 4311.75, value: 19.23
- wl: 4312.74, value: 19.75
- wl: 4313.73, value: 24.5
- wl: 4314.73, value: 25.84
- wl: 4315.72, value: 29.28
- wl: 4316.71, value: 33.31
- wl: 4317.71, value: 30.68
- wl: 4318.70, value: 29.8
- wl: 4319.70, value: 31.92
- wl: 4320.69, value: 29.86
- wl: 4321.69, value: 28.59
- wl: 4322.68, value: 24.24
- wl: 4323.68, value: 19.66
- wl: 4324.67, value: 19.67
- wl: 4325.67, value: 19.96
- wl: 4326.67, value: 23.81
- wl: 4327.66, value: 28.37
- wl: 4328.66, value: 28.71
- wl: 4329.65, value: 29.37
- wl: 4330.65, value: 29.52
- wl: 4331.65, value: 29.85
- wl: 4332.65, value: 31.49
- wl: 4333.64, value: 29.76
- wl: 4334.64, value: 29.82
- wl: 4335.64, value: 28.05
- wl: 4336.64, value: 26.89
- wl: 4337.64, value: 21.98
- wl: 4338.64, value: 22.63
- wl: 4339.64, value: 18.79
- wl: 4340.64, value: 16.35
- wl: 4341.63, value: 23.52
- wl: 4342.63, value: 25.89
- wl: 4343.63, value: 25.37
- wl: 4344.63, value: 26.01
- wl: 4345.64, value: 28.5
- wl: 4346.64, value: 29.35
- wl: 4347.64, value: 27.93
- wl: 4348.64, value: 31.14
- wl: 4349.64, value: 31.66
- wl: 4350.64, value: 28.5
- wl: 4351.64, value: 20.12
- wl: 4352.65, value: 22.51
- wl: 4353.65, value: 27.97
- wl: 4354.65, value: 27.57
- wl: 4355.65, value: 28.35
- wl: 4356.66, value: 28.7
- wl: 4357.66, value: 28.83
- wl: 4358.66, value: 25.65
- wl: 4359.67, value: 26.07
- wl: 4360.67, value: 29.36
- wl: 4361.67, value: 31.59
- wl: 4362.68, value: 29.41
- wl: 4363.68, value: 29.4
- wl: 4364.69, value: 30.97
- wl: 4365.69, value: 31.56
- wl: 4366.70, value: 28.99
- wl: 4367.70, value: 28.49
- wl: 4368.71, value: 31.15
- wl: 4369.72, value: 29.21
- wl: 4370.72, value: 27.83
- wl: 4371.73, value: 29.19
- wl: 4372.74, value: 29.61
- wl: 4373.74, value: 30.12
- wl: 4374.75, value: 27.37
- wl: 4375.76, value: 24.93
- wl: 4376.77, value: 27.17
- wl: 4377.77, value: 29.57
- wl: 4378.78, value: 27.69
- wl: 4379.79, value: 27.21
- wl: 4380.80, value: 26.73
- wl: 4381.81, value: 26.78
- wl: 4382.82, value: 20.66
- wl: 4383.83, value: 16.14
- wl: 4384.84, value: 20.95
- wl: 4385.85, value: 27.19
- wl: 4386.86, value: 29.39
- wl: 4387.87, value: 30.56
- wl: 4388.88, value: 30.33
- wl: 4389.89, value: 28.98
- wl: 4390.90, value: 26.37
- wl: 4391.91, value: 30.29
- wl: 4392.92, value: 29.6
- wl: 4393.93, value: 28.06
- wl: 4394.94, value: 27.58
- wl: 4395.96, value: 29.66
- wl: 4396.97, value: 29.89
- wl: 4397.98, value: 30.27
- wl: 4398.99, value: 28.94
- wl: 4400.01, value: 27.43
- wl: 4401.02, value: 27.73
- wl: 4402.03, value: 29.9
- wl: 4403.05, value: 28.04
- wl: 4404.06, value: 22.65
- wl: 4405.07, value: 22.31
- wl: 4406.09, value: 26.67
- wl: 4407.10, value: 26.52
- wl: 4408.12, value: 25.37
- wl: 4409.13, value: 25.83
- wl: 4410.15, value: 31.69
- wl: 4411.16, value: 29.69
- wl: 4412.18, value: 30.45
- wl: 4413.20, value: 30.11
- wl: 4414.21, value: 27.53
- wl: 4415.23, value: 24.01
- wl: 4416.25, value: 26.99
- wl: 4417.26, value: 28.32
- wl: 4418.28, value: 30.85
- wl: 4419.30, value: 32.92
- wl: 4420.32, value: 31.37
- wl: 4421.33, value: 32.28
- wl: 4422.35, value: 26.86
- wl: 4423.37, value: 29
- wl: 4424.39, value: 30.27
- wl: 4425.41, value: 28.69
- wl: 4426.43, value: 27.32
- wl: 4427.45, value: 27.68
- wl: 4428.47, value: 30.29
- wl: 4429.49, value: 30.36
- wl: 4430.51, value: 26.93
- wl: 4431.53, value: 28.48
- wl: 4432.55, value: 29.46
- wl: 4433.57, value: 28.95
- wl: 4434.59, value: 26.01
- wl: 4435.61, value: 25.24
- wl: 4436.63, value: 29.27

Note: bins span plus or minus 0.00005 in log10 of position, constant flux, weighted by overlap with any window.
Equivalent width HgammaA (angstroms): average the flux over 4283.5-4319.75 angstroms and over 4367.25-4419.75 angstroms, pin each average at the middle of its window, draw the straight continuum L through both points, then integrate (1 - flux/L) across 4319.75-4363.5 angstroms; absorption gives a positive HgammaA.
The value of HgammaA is -3.3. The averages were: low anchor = 22.5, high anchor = 27.7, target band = 26.6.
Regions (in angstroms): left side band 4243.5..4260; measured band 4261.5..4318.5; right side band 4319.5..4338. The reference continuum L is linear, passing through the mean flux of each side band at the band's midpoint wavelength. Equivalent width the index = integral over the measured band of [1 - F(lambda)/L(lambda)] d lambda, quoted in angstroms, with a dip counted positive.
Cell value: 6.6 angstroms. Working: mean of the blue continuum 26.3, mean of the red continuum 26.9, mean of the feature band 23.5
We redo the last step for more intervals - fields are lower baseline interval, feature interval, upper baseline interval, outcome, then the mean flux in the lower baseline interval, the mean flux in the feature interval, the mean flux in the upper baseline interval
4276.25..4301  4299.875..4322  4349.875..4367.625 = 2.3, 23.7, 22.6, 28.1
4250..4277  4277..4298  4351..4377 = 1.3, 25.6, 24.6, 28.2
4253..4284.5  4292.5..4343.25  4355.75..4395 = 5.8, 25.6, 23.6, 27.9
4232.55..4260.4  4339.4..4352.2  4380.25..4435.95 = 0.7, 26.2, 25.8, 27.9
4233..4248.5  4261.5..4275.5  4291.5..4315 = -1.0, 26.6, 25.4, 20.2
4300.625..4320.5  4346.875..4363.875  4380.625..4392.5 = -2.3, 22.4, 27.9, 26.2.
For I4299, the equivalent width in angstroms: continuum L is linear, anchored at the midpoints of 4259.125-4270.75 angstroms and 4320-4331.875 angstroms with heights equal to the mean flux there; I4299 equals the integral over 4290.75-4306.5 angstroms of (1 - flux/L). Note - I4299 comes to 3.3 angstroms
